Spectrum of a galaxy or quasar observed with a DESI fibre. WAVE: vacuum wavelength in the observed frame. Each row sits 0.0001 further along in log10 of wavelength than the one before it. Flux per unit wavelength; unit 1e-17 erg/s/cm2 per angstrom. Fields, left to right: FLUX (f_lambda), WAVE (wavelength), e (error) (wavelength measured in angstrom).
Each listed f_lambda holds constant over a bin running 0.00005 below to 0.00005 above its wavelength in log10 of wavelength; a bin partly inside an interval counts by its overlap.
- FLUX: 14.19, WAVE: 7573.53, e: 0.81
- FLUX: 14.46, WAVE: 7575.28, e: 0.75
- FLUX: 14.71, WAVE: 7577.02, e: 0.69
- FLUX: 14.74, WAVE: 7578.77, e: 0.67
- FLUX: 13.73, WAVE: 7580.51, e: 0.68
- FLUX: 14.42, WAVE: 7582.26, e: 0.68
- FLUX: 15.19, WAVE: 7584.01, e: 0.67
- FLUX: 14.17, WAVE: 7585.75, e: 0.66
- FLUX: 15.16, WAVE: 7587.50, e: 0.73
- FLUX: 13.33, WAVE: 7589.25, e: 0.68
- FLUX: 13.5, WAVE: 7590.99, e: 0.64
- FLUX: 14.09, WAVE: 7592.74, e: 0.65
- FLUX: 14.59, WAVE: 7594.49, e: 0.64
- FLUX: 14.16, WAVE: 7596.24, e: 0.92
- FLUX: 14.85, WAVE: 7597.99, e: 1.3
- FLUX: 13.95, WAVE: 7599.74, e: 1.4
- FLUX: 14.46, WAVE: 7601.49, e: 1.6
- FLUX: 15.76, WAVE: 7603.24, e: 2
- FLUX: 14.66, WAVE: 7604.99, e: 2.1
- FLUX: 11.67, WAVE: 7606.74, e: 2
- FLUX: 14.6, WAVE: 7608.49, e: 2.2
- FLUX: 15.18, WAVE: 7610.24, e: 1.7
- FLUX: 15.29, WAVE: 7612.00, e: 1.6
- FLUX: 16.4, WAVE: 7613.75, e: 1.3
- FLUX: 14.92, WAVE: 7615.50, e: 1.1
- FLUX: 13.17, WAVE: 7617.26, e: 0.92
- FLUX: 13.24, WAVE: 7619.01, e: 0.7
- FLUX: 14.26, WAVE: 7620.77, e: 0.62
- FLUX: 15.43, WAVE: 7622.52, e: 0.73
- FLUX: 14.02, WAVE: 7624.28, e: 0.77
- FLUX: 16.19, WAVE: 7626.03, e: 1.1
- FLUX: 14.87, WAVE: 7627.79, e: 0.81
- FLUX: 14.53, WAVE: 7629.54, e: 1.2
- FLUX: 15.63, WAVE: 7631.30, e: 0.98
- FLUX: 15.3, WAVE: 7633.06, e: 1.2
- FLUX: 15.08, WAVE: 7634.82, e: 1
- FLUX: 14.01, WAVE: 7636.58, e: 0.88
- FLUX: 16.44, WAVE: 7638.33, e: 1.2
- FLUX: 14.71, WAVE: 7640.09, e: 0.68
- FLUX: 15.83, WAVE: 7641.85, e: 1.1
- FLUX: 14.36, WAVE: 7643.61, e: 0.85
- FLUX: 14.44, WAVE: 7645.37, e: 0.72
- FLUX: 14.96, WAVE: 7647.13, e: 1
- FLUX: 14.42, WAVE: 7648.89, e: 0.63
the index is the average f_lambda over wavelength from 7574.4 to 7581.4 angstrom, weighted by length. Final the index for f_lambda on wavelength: 14.4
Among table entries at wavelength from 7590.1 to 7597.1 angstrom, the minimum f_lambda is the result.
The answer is 13.5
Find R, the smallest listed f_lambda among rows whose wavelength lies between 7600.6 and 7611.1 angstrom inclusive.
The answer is 11.67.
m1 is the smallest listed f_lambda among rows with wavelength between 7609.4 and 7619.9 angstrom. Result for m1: 13.17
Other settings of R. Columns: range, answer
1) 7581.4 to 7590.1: 13.33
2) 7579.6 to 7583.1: 13.73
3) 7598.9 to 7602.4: 13.95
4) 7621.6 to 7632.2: 14.02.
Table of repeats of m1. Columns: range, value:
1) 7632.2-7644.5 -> 14.01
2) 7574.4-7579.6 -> 14.46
